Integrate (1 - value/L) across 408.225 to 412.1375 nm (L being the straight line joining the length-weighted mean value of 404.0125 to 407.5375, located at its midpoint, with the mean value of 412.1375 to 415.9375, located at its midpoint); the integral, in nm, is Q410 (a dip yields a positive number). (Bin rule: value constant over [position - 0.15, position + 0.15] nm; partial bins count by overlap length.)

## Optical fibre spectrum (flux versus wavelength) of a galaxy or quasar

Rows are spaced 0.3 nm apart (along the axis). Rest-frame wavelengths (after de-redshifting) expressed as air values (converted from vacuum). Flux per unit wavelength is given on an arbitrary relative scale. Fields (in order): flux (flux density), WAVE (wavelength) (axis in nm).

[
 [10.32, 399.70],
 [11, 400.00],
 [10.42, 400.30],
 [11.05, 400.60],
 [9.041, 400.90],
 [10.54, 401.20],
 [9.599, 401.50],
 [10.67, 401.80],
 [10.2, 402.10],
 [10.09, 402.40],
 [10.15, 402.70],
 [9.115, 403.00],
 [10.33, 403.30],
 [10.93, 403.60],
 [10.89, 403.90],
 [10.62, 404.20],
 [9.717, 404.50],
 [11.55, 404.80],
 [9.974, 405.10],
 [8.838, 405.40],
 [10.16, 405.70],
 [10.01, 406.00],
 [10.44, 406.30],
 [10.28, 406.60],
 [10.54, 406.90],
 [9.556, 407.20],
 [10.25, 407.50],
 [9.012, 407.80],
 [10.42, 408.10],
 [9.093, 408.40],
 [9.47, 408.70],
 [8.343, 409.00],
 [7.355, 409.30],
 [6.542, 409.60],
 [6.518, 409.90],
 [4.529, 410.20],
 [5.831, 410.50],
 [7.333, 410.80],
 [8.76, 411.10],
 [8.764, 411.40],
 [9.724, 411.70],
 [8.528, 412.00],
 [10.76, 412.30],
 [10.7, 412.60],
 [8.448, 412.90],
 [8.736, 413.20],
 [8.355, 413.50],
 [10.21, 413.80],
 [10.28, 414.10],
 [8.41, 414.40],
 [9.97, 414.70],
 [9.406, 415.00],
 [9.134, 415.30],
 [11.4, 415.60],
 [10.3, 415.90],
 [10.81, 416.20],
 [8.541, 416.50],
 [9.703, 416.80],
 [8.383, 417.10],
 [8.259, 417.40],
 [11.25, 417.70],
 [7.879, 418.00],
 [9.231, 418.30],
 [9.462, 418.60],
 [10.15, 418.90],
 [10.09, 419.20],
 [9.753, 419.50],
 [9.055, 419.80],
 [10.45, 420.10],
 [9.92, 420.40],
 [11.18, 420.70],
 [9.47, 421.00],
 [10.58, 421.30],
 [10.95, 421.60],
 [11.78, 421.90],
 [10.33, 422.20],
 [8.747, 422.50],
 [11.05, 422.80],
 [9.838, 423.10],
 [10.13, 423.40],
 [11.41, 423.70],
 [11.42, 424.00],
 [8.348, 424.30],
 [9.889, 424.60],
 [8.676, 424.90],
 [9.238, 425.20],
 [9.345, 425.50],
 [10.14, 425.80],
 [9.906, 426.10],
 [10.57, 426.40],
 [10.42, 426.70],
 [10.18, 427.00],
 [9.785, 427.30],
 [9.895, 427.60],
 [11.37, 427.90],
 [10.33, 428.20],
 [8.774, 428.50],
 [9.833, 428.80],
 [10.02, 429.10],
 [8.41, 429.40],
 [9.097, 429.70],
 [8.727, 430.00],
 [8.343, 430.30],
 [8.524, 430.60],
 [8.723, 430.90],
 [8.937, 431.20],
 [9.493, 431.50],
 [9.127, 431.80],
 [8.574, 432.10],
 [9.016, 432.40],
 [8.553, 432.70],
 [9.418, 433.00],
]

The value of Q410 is 0.84 nm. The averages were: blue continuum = 10.2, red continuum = 9.68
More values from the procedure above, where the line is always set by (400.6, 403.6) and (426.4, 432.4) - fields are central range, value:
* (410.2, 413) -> 0.37 nm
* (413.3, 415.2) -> 0.07 nm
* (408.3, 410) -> 0.35 nm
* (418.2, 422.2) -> -0.22 nm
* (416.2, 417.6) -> 0.10 nm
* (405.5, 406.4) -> -0.01 nm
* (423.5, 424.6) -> -0.09 nm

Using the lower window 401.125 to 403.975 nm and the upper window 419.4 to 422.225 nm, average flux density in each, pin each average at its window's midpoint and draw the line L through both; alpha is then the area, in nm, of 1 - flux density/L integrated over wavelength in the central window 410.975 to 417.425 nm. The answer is 0.53 nm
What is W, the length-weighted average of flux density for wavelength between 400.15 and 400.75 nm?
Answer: 10.7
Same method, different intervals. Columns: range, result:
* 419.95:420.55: 10.2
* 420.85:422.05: 10.7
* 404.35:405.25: 10.4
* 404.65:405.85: 10.1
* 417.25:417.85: 9.75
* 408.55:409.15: 8.91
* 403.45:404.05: 10.9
